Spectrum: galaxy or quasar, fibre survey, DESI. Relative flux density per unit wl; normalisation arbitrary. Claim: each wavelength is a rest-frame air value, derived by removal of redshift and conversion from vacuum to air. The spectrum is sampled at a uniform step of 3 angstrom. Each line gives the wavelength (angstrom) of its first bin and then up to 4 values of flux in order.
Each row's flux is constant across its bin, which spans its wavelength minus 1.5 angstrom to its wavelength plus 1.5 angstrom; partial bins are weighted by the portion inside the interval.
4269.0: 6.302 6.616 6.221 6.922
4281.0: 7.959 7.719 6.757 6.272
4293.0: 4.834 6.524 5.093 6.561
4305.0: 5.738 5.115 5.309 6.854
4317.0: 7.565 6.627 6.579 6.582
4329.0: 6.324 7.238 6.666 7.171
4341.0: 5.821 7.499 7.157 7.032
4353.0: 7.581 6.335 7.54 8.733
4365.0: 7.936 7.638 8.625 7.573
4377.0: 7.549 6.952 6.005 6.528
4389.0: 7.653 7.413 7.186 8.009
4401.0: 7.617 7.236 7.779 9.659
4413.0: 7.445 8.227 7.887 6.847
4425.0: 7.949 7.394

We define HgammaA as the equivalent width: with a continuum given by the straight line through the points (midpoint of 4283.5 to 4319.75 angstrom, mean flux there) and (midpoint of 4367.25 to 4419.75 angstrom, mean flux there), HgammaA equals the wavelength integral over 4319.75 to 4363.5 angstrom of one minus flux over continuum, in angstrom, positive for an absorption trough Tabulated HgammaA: -1.3 angstrom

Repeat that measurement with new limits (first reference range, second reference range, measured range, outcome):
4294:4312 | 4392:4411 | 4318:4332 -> -1.0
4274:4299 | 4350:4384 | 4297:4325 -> 2.8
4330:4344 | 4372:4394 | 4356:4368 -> -1.4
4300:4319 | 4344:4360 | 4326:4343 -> 0.2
